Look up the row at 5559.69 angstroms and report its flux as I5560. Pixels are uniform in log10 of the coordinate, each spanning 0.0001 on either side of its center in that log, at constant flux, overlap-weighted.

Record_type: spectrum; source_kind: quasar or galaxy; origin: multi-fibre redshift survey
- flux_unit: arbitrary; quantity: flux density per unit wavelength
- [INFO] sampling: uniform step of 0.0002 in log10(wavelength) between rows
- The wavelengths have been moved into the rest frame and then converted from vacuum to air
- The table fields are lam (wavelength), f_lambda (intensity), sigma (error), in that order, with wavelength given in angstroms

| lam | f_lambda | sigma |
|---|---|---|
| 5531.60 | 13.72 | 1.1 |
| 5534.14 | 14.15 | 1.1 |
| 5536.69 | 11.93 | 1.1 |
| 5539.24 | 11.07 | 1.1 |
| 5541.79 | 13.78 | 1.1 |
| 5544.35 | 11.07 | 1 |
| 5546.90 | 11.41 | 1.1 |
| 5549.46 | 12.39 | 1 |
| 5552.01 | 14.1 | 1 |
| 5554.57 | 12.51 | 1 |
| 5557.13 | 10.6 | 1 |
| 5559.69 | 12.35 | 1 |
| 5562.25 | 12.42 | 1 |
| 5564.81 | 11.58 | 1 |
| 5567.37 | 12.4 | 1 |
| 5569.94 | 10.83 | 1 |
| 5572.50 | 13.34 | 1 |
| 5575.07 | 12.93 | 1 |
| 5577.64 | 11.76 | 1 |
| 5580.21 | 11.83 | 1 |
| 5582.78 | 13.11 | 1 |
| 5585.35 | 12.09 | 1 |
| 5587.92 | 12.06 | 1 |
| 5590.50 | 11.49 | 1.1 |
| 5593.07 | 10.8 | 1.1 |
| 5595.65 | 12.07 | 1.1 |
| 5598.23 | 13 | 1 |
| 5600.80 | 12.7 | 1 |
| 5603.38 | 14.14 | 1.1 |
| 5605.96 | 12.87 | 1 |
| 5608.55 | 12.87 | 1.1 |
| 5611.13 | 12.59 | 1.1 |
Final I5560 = 12.35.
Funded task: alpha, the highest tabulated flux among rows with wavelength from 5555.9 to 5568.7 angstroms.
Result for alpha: 12.42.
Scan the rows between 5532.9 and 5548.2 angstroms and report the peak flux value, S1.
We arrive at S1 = 14.15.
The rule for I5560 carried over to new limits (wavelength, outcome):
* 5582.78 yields 13.11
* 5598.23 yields 13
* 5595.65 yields 12.07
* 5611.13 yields 12.59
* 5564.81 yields 11.58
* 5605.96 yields 12.87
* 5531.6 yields 13.72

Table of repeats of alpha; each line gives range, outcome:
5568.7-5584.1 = 13.34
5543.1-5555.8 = 14.1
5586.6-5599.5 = 13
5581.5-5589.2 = 13.11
